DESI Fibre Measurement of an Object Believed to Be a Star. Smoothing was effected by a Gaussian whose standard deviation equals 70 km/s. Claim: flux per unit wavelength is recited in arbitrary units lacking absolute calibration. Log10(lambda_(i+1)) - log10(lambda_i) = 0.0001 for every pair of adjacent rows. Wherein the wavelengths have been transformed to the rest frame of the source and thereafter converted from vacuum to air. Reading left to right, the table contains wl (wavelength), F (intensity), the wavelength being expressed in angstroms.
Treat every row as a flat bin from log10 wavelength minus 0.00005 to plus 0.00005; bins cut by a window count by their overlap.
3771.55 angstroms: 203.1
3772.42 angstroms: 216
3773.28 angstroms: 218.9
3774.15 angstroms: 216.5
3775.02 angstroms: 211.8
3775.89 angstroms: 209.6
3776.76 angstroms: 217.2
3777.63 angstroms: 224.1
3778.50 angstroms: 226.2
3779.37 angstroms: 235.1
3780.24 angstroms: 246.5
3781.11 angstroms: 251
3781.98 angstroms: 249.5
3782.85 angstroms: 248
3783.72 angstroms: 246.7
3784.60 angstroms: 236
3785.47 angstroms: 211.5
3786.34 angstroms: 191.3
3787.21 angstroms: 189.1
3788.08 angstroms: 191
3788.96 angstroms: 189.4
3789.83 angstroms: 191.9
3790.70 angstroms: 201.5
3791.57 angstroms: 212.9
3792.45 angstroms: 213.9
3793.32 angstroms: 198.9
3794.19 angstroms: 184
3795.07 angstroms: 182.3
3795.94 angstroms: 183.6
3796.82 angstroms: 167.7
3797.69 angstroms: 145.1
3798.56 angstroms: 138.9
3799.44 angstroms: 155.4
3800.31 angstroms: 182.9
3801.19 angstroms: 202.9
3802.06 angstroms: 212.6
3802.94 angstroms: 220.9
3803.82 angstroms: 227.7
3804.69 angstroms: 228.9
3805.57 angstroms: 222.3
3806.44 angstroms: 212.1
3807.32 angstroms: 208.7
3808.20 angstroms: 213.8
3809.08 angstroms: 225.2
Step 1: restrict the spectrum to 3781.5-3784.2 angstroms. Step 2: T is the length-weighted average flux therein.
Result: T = 247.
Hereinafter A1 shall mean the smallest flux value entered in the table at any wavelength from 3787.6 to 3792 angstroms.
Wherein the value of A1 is 189.4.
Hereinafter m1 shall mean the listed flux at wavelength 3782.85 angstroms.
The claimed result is 248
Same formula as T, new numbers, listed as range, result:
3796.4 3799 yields 151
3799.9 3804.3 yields 210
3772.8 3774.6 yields 218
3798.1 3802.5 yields 178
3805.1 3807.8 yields 214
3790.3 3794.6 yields 202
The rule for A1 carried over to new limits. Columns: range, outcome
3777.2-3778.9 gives 224.1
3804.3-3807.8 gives 208.7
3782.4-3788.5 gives 189.1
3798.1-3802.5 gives 138.9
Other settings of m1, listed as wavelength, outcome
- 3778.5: 226.2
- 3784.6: 236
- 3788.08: 191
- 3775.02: 211.8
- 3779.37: 235.1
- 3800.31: 182.9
